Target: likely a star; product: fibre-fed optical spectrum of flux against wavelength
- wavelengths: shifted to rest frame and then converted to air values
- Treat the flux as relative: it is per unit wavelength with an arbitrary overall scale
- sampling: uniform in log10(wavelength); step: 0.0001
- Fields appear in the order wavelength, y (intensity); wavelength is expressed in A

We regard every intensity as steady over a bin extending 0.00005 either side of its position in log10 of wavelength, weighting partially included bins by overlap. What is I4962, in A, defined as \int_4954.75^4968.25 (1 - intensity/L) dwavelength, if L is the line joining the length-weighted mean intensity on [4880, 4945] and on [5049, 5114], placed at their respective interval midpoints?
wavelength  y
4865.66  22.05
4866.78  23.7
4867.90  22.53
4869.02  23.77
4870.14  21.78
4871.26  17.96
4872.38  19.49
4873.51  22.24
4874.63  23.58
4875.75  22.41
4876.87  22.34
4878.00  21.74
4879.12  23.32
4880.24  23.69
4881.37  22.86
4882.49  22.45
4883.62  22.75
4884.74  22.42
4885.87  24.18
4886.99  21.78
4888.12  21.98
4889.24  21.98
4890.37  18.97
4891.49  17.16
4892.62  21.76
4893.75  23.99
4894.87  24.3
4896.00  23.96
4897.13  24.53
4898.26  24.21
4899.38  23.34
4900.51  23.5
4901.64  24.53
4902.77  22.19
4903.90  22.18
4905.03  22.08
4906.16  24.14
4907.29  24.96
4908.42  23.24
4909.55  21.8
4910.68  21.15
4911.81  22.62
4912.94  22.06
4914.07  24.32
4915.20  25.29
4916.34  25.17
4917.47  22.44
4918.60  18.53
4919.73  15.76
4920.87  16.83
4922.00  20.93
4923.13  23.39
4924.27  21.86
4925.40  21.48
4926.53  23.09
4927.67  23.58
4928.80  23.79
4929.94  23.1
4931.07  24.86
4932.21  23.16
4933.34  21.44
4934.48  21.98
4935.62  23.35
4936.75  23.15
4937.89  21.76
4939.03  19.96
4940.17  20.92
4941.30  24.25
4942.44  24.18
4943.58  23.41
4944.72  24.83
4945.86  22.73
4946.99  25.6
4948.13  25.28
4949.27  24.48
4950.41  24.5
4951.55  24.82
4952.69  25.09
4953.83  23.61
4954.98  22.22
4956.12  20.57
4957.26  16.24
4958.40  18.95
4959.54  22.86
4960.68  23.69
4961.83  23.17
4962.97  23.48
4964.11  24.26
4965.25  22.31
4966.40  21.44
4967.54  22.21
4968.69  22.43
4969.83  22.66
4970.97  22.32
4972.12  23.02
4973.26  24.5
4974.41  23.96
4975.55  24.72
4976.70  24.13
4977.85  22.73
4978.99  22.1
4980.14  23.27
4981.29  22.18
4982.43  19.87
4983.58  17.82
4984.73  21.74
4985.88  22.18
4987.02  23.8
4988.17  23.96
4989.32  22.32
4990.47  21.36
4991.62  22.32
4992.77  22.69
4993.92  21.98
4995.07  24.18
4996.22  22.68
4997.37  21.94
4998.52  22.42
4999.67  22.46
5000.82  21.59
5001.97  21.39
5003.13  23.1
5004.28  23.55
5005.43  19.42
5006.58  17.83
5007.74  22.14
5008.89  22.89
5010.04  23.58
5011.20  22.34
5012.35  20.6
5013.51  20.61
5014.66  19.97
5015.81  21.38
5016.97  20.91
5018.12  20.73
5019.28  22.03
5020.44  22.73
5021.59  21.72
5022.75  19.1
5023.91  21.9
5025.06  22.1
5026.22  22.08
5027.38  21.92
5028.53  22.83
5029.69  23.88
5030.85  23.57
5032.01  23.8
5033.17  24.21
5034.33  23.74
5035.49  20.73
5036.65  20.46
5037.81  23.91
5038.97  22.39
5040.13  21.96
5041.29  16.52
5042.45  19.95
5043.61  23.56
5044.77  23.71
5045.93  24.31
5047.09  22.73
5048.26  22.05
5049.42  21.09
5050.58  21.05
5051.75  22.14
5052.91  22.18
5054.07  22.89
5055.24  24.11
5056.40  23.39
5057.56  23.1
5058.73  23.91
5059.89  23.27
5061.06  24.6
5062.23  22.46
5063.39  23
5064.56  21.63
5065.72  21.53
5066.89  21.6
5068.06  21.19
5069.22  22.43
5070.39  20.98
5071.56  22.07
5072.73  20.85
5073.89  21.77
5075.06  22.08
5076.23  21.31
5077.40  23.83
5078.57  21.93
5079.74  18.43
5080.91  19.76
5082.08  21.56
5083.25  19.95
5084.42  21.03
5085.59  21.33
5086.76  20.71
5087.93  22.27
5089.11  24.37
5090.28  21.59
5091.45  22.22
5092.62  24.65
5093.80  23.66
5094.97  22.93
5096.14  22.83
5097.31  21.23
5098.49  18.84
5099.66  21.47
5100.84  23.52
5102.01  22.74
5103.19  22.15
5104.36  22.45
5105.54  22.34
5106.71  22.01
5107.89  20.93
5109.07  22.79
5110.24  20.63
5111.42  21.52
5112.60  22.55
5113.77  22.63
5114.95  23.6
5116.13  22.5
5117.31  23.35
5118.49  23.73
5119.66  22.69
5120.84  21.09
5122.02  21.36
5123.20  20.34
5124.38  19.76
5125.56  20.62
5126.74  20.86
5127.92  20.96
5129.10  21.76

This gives 0.4 A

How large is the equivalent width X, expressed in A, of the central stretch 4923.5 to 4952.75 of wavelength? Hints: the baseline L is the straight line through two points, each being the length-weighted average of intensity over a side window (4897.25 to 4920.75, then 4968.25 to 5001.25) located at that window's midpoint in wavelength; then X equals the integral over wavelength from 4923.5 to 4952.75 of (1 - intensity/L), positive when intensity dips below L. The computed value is -0.9 A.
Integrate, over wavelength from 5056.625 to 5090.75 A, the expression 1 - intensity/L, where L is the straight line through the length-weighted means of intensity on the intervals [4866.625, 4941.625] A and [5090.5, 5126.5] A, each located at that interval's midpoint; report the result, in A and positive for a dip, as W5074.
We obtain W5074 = 0.4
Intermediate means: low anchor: 22.4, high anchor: 22.1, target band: 21.9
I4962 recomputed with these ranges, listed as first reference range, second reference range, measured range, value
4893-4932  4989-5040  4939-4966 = -0.7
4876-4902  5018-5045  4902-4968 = -0.4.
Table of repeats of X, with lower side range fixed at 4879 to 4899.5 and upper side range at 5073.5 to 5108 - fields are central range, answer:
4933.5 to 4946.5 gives -0.2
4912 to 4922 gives 0.5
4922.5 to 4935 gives -0.2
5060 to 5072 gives -0.1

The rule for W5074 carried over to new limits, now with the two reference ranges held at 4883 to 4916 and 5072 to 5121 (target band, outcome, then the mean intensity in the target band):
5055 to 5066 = -0.47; 23.1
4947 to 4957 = -0.48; 23.7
